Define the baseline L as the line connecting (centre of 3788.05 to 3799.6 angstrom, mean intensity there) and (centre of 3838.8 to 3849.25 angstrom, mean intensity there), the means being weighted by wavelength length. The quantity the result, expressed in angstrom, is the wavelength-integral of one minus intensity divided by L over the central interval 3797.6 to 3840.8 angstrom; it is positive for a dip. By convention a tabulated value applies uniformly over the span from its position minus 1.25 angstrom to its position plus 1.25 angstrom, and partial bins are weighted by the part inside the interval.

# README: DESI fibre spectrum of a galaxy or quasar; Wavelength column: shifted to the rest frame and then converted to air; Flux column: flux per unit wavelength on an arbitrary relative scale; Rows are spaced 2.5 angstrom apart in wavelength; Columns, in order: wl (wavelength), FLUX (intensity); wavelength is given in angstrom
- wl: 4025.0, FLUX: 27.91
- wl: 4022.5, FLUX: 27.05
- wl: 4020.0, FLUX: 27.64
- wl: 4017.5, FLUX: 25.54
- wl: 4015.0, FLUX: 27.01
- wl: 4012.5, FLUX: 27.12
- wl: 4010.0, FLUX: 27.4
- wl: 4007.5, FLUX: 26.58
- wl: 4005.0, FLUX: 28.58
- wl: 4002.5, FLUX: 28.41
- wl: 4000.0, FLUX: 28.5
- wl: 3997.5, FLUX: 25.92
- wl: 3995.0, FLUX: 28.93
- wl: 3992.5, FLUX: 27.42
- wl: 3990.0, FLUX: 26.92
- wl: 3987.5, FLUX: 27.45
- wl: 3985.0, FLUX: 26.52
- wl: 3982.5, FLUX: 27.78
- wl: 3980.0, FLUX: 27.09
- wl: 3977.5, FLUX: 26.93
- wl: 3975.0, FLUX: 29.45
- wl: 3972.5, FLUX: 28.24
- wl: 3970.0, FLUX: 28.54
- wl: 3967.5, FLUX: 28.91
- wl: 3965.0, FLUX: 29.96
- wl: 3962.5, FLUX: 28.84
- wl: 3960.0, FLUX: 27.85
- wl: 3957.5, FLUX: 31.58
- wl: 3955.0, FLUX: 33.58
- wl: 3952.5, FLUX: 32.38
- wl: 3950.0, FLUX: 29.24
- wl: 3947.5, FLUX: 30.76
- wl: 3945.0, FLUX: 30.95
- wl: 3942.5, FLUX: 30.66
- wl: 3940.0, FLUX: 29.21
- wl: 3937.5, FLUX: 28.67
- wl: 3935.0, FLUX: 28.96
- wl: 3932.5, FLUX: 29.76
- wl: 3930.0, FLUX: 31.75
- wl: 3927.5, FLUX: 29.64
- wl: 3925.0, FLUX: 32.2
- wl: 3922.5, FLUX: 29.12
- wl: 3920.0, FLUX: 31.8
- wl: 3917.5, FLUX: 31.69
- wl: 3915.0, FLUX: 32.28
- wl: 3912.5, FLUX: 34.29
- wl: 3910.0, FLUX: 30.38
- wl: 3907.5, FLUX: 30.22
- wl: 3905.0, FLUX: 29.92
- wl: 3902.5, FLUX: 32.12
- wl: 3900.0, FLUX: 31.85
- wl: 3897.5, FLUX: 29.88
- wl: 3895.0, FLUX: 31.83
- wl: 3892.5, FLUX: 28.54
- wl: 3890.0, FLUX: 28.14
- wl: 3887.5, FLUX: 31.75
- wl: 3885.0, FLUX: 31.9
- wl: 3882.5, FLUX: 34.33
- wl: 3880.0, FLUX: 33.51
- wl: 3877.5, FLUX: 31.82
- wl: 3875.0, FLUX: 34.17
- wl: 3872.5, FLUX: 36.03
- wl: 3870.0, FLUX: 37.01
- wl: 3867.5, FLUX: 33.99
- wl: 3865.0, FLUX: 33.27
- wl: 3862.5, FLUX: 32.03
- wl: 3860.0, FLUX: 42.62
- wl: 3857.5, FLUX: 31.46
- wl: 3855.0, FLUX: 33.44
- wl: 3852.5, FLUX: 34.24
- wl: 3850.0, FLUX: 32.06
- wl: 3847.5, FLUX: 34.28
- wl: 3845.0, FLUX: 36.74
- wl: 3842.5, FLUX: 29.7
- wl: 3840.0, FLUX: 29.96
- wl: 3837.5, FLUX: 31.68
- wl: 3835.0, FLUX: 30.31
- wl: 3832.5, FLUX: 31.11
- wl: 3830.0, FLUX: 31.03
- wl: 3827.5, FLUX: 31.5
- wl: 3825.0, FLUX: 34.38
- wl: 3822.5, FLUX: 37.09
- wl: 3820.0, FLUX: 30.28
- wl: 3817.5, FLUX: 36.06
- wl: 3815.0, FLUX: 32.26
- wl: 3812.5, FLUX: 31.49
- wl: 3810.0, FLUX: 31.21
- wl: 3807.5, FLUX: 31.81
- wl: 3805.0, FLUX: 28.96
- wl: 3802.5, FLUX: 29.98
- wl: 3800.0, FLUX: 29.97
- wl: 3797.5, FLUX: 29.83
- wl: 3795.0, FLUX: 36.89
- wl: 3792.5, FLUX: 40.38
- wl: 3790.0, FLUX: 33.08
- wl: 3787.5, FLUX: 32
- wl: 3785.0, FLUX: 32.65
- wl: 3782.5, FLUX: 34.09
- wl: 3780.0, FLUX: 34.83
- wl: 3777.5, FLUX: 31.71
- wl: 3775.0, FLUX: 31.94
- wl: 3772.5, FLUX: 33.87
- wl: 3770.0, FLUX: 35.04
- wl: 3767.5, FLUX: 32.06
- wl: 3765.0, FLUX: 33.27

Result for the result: 2.4 angstrom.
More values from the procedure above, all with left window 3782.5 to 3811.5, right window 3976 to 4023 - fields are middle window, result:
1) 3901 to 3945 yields -2.2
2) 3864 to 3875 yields -1.6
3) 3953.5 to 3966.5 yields -0.9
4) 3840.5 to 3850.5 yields -0.6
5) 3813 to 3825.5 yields -0.8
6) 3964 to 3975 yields -0.3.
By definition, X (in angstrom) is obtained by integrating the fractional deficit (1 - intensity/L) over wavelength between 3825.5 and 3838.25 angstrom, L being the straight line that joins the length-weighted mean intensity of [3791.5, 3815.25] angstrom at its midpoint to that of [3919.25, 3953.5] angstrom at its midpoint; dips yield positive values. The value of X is 0.20 angstrom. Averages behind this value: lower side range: 32.2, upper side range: 30.3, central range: 31.3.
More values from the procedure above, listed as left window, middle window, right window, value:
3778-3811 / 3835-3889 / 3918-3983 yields -3.5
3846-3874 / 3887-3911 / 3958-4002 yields 1.5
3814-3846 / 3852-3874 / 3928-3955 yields -2.1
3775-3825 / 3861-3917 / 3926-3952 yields -2.2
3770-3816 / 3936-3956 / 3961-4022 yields -1.2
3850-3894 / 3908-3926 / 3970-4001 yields -0.3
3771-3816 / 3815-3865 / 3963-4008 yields -2.6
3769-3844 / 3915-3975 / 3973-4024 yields -2.9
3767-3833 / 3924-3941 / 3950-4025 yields -0.2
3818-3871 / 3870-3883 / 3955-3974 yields -0.8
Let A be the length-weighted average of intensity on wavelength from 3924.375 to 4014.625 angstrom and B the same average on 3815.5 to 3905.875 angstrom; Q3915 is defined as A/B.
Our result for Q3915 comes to 0.88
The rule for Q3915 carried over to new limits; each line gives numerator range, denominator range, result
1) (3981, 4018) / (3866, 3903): 0.84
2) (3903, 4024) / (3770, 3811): 0.89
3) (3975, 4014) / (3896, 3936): 0.89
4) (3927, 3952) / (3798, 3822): 0.95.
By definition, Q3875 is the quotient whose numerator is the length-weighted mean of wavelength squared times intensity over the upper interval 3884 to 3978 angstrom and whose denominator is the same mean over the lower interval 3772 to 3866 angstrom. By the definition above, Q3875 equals 0.98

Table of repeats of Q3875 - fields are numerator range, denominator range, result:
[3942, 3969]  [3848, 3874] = 0.92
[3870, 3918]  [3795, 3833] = 1.04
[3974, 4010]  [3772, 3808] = 0.93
